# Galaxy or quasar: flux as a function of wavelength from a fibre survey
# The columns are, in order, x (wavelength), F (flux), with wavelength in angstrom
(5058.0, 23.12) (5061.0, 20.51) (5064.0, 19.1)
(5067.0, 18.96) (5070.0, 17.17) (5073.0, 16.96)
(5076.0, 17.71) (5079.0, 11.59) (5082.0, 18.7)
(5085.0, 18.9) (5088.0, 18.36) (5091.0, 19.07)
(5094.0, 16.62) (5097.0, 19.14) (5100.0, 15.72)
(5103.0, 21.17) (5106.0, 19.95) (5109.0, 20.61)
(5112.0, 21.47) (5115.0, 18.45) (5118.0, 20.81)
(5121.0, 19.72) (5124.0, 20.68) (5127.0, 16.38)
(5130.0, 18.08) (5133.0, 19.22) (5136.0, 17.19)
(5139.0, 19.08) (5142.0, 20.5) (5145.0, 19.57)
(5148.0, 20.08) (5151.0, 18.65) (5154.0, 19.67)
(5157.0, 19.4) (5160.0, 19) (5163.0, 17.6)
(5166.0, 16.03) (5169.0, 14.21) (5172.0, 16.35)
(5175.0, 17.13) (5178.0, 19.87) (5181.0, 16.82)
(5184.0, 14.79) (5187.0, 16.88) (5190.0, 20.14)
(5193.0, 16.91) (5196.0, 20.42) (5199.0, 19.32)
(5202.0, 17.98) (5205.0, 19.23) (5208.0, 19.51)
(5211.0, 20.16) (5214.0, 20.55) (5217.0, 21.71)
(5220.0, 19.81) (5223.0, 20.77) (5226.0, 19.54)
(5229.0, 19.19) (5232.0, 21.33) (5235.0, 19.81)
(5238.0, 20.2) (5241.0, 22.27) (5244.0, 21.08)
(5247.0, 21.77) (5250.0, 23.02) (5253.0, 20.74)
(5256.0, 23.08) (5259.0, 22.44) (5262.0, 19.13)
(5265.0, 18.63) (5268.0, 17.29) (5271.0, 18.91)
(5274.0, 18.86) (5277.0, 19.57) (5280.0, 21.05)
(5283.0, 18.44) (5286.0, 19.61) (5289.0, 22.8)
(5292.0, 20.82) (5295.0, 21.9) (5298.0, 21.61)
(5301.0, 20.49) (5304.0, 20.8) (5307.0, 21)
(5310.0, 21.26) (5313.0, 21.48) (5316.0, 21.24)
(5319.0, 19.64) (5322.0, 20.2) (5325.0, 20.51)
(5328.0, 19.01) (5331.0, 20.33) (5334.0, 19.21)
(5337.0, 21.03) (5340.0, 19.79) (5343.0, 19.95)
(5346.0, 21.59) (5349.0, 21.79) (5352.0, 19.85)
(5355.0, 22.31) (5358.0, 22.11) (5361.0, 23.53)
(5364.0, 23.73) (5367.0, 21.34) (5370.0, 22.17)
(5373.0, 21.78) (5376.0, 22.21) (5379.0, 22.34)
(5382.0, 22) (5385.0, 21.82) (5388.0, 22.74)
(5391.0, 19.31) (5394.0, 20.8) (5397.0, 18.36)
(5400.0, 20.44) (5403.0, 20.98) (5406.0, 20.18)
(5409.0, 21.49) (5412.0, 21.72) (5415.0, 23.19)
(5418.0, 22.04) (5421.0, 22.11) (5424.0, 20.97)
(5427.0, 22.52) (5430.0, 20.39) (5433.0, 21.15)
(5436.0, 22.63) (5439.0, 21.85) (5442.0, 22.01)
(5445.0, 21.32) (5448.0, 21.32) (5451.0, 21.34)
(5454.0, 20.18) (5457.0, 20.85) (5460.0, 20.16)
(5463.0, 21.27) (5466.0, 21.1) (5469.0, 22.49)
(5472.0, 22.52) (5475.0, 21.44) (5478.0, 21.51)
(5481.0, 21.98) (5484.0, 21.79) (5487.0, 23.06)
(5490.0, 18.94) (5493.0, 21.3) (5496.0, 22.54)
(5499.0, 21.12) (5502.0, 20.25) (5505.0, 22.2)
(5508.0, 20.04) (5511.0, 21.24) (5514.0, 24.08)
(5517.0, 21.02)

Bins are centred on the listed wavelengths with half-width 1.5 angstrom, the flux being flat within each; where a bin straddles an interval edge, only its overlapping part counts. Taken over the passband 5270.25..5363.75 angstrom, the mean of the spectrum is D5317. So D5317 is 20.7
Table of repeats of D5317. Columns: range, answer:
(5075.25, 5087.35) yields 16.8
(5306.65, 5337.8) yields 20.4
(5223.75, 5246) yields 20.5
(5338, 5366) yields 21.6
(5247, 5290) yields 20.3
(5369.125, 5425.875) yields 21.4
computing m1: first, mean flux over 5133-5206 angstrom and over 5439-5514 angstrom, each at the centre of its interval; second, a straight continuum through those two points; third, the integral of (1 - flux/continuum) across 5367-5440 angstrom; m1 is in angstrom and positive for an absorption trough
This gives -2.91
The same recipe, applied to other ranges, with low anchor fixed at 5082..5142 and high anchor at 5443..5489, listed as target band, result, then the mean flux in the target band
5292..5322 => -0.93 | 21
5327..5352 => 0.31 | 20.3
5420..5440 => -0.40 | 21.6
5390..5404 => 0.68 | 20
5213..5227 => -0.53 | 20.5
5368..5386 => -1.03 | 22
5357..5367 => -1.04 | 22.9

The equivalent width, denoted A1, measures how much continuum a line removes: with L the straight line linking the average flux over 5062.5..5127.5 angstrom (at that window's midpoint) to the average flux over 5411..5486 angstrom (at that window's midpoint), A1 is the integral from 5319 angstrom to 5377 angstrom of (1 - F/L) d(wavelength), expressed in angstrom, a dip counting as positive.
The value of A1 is -1.1 angstrom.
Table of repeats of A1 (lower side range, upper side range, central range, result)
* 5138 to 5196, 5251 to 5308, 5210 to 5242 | -1.9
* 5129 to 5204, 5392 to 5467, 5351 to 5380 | -2.4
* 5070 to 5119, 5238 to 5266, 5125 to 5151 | 0.6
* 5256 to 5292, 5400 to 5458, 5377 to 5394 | -0.5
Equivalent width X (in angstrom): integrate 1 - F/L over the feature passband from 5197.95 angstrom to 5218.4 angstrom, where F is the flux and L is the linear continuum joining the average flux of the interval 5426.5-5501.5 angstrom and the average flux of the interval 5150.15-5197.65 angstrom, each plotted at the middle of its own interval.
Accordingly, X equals -1.8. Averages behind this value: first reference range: 17.7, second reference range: 21.4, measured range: 19.8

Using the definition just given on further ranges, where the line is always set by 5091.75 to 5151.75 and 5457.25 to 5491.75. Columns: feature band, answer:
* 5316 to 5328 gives 0.2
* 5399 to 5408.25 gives 0.2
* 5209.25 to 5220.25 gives -0.5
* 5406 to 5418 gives -0.5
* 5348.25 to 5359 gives -0.4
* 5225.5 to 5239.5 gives -0.1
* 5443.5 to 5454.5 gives 0.1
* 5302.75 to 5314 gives -0.4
